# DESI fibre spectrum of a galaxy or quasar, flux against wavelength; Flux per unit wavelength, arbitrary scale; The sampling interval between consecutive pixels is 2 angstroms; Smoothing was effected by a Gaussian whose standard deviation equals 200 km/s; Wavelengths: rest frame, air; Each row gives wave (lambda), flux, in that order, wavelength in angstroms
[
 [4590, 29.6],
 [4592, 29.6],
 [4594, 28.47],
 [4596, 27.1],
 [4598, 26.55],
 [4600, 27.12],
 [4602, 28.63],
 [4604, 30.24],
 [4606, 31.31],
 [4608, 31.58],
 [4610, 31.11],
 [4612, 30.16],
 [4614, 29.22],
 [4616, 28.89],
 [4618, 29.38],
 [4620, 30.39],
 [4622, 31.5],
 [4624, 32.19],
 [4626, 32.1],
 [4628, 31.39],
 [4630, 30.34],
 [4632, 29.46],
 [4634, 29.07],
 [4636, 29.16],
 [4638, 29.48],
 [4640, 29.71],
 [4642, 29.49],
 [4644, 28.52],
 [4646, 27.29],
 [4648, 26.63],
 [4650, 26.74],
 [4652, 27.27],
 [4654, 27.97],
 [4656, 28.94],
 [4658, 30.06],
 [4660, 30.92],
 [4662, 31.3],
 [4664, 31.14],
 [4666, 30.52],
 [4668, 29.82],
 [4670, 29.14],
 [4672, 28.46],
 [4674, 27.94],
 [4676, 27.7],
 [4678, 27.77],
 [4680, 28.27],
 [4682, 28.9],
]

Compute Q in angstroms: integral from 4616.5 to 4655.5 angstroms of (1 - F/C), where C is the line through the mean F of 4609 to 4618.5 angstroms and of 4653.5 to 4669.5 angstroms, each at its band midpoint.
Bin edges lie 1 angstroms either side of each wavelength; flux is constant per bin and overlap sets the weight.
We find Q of 0.7 angstroms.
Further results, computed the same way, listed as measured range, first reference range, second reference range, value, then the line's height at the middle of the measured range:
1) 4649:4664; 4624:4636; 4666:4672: 0.32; 29.8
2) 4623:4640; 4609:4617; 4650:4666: -0.37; 29.7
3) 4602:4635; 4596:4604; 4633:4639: -2.27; 28.5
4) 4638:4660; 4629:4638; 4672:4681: 0.39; 29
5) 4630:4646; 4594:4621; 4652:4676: 0.11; 29.4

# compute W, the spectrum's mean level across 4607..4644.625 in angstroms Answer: 30.2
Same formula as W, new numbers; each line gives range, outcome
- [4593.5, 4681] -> 29.3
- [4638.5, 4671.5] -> 29.1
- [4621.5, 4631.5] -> 31.4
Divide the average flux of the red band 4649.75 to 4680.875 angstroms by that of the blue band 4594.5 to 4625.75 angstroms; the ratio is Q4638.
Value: 1.0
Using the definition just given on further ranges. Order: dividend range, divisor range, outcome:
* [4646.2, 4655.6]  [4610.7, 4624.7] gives 0.90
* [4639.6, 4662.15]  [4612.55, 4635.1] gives 0.94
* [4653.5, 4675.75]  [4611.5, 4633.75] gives 0.97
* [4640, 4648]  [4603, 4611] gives 0.91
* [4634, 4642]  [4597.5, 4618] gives 1.00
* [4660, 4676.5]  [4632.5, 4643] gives 1.01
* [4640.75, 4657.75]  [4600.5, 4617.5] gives 0.93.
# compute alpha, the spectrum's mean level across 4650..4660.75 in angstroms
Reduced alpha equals 28.8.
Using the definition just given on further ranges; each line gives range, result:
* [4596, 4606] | 28.3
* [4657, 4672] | 30.3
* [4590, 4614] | 29.3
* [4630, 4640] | 29.4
